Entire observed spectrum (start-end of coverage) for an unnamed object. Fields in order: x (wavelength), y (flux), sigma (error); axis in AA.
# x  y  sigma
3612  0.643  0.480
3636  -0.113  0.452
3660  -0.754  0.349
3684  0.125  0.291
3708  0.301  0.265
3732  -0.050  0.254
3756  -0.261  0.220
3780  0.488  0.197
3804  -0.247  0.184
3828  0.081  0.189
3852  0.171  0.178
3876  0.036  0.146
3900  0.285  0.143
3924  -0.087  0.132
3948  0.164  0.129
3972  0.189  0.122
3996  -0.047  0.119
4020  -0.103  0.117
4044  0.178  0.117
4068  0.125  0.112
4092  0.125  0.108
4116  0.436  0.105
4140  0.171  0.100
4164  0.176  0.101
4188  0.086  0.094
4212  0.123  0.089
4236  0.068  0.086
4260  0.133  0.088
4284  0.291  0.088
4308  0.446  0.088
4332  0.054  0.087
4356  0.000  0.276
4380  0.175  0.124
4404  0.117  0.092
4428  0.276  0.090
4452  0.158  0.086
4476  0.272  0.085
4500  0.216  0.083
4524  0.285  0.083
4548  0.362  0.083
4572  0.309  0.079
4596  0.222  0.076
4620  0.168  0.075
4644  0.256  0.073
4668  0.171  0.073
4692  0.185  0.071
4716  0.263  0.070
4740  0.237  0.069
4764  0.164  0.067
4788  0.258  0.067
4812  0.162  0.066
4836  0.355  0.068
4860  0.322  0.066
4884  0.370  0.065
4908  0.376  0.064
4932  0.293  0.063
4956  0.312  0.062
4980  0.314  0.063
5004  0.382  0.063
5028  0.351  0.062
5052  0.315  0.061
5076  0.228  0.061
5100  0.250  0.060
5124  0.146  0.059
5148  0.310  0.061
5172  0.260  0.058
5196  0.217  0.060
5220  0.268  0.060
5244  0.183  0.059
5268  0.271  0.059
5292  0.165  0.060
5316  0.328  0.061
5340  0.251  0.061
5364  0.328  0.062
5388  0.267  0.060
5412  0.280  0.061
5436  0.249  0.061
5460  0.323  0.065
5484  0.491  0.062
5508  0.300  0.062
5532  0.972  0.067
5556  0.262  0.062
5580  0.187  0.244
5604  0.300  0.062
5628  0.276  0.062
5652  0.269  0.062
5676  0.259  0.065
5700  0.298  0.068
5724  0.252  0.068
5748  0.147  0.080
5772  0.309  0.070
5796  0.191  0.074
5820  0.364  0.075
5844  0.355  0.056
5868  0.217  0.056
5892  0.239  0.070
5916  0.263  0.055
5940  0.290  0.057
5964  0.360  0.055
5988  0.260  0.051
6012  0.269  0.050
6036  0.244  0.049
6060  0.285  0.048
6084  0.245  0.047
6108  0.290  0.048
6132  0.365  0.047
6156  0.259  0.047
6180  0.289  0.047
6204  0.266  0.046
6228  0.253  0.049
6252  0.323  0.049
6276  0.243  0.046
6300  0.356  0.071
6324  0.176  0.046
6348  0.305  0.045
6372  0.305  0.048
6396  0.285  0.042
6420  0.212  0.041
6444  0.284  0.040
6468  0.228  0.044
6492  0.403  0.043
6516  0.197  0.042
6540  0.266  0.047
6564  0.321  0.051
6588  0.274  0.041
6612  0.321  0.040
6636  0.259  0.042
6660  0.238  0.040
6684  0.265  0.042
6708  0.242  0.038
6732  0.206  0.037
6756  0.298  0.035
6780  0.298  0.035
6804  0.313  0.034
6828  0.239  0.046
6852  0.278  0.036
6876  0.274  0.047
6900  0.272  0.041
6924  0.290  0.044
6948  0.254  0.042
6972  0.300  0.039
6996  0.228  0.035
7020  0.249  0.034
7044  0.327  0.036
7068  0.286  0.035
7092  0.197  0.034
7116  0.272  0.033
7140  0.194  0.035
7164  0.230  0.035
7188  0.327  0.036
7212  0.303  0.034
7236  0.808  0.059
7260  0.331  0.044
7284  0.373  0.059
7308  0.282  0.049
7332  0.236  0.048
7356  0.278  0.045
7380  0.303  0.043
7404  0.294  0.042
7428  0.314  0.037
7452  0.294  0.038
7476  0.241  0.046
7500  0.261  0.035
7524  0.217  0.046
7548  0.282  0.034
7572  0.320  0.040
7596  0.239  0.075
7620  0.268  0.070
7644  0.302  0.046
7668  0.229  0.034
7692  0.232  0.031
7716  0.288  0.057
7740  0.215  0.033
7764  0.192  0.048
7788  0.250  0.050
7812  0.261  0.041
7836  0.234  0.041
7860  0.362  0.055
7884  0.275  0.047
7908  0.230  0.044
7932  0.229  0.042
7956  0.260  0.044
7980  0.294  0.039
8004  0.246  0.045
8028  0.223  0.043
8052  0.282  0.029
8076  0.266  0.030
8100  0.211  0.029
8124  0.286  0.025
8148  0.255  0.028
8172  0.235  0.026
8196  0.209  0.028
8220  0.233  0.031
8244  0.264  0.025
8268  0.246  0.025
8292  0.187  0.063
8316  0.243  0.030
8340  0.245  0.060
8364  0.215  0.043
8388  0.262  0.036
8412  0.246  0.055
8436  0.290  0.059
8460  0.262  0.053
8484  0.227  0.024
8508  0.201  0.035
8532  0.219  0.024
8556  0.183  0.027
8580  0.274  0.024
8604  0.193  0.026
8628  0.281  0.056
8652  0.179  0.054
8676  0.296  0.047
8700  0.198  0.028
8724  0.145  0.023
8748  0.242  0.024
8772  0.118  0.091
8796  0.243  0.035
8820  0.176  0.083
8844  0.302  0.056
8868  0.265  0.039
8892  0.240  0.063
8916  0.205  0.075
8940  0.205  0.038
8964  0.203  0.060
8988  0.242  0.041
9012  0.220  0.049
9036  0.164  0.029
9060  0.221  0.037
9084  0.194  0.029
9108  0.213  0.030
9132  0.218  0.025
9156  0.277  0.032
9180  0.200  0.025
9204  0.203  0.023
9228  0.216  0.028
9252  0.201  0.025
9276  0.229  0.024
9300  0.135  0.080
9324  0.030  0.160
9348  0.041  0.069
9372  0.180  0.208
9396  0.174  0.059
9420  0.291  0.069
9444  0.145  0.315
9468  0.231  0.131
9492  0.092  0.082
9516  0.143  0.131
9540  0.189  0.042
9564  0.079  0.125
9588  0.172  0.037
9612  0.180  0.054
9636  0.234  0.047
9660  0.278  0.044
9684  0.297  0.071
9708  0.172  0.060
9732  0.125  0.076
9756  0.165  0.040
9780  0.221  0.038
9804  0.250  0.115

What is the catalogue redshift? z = 0.103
